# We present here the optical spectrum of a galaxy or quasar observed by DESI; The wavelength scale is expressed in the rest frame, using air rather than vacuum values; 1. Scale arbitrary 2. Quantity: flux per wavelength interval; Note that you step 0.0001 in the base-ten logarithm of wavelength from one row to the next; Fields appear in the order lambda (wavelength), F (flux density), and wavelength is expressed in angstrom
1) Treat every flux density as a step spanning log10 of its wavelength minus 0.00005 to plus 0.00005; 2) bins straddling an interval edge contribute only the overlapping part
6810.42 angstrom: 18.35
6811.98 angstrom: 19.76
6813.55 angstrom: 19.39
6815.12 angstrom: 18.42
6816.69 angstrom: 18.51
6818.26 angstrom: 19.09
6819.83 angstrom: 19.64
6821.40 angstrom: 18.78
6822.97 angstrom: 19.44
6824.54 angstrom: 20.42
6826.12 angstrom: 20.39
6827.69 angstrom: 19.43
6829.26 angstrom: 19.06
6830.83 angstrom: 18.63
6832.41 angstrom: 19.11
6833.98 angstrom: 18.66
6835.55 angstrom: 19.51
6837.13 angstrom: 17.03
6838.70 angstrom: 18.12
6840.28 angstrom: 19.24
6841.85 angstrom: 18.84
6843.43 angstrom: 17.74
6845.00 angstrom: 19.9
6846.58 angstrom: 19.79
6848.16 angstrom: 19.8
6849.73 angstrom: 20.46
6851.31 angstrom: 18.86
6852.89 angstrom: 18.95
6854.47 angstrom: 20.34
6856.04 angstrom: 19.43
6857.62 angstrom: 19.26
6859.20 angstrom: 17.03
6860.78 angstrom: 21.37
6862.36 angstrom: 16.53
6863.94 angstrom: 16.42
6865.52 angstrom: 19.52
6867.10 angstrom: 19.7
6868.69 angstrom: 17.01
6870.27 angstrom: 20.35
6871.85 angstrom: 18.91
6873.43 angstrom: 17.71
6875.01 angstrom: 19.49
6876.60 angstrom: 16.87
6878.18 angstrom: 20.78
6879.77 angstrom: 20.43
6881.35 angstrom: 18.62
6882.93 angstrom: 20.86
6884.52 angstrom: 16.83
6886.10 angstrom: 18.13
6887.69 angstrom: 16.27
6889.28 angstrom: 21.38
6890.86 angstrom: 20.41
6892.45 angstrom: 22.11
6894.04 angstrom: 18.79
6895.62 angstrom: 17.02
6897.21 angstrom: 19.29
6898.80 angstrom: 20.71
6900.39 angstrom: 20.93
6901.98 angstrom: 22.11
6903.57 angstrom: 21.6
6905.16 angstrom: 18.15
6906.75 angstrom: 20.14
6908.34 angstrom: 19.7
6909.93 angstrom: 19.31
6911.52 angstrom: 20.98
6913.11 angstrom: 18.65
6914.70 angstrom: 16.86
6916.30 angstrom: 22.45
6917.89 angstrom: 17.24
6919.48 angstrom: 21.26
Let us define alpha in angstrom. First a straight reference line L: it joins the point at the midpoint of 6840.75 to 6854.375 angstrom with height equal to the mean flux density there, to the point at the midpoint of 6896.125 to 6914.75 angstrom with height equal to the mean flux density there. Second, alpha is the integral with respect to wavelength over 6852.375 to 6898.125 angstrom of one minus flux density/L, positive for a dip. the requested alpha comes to 1.6 angstrom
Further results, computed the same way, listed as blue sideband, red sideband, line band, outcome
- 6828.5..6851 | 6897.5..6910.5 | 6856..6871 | 0.7 angstrom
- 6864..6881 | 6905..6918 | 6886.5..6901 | -0.3 angstrom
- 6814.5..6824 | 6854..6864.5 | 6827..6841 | 0.1 angstrom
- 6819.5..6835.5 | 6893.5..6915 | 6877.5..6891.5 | 0.2 angstrom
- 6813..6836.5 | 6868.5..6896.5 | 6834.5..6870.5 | 0.4 angstrom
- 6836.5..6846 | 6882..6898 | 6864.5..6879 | 0.0 angstrom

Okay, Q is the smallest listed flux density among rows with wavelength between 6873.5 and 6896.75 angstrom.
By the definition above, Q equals 16.27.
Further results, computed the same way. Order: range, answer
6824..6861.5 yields 17.03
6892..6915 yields 16.86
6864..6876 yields 17.01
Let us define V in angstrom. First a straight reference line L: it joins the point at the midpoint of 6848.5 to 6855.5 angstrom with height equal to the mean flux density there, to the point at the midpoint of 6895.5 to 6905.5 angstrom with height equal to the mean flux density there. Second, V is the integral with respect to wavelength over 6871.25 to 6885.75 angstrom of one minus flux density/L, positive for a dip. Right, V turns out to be 0.77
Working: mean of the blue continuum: 19.7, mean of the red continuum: 20.2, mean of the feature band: 18.9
